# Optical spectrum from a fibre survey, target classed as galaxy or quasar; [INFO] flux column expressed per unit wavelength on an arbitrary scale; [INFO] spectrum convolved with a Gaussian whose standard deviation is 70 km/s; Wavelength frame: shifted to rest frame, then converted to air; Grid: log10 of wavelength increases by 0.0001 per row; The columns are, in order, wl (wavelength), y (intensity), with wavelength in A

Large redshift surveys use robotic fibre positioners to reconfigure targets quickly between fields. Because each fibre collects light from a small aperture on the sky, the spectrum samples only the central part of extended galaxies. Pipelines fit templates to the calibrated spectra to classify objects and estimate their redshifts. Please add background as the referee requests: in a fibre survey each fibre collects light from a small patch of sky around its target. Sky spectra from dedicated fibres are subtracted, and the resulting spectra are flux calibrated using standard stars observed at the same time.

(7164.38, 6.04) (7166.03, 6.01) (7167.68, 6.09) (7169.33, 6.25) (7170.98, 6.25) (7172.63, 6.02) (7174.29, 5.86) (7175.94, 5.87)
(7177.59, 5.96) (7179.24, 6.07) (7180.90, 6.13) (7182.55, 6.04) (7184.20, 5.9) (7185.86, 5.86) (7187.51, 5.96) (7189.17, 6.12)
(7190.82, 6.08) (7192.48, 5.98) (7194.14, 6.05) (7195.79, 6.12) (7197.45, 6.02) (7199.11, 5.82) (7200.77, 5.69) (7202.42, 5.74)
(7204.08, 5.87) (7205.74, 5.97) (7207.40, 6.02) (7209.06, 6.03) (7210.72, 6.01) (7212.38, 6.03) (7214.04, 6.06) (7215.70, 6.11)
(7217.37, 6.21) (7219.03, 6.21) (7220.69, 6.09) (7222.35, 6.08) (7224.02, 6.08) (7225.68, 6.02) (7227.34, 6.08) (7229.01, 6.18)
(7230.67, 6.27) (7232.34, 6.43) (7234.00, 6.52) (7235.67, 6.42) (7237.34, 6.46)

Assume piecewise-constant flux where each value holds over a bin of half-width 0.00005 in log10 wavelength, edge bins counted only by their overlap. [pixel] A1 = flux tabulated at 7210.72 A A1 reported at 6.01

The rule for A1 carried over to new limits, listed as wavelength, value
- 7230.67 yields 6.27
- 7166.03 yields 6.01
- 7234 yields 6.52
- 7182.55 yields 6.04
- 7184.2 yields 5.9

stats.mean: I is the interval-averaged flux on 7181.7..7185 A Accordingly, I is 5.99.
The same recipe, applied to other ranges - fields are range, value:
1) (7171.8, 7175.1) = 5.93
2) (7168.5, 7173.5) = 6.16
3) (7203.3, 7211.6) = 5.98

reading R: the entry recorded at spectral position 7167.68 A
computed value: 6.09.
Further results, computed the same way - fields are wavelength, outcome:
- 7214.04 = 6.06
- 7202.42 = 5.74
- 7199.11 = 5.82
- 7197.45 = 6.02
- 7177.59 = 5.96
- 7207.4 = 6.02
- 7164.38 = 6.04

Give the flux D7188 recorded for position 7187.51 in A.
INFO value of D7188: 5.96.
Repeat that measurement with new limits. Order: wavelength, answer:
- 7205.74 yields 5.97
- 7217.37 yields 6.21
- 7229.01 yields 6.18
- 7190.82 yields 6.08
